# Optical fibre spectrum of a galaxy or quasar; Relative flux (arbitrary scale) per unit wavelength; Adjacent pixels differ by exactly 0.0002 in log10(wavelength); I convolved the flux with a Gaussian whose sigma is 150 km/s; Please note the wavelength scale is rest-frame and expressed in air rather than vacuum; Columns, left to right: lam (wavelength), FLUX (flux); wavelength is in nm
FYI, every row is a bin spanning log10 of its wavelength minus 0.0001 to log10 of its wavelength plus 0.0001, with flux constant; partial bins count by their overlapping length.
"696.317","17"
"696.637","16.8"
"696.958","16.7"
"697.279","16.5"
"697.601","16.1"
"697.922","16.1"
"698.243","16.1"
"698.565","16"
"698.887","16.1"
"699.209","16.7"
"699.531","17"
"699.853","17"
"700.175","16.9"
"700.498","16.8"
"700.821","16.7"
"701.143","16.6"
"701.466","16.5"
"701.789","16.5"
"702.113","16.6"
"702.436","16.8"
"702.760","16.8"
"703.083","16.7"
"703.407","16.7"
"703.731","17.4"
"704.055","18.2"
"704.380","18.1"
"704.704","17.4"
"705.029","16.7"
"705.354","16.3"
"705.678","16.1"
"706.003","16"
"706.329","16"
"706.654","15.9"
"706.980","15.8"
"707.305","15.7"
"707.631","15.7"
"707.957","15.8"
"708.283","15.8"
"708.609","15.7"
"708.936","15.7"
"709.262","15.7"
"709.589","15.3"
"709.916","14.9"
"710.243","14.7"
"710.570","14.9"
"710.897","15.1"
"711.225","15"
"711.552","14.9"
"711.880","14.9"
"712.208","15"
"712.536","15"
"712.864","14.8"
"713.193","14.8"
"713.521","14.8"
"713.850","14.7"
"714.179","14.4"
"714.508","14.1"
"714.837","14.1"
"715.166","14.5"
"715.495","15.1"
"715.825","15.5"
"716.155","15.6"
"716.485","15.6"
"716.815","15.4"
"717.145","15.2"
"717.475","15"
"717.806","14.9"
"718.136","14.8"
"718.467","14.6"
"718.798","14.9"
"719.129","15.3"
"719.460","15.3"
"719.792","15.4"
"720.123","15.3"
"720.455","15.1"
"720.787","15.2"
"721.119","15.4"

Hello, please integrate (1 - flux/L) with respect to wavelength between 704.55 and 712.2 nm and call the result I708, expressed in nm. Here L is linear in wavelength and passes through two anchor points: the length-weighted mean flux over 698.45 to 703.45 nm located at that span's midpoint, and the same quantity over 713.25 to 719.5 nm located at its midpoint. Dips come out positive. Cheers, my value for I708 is 0.094 nm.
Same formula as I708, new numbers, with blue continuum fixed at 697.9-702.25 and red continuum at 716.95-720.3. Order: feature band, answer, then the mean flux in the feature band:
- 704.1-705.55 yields -0.09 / 17.2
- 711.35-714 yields 0.12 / 14.9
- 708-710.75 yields 0.08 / 15.4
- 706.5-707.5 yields 0.01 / 15.8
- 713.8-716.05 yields 0.11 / 14.7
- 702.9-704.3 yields -0.09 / 17.3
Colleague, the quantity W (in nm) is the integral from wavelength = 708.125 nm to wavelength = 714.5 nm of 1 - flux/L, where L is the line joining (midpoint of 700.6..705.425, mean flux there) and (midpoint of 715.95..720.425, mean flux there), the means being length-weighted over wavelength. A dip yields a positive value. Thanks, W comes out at 0.38 nm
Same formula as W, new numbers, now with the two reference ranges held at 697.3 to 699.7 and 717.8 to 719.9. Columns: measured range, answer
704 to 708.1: -0.144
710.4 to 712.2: 0.063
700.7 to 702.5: -0.055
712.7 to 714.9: 0.115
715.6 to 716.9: -0.027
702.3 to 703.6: -0.059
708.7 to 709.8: 0.006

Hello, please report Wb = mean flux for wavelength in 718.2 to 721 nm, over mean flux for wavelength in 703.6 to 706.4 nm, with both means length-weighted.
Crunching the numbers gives 0.89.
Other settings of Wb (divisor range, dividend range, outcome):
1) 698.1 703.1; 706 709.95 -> 0.95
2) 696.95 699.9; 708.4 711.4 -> 0.93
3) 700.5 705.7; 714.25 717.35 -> 0.89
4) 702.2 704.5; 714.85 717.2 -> 0.88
